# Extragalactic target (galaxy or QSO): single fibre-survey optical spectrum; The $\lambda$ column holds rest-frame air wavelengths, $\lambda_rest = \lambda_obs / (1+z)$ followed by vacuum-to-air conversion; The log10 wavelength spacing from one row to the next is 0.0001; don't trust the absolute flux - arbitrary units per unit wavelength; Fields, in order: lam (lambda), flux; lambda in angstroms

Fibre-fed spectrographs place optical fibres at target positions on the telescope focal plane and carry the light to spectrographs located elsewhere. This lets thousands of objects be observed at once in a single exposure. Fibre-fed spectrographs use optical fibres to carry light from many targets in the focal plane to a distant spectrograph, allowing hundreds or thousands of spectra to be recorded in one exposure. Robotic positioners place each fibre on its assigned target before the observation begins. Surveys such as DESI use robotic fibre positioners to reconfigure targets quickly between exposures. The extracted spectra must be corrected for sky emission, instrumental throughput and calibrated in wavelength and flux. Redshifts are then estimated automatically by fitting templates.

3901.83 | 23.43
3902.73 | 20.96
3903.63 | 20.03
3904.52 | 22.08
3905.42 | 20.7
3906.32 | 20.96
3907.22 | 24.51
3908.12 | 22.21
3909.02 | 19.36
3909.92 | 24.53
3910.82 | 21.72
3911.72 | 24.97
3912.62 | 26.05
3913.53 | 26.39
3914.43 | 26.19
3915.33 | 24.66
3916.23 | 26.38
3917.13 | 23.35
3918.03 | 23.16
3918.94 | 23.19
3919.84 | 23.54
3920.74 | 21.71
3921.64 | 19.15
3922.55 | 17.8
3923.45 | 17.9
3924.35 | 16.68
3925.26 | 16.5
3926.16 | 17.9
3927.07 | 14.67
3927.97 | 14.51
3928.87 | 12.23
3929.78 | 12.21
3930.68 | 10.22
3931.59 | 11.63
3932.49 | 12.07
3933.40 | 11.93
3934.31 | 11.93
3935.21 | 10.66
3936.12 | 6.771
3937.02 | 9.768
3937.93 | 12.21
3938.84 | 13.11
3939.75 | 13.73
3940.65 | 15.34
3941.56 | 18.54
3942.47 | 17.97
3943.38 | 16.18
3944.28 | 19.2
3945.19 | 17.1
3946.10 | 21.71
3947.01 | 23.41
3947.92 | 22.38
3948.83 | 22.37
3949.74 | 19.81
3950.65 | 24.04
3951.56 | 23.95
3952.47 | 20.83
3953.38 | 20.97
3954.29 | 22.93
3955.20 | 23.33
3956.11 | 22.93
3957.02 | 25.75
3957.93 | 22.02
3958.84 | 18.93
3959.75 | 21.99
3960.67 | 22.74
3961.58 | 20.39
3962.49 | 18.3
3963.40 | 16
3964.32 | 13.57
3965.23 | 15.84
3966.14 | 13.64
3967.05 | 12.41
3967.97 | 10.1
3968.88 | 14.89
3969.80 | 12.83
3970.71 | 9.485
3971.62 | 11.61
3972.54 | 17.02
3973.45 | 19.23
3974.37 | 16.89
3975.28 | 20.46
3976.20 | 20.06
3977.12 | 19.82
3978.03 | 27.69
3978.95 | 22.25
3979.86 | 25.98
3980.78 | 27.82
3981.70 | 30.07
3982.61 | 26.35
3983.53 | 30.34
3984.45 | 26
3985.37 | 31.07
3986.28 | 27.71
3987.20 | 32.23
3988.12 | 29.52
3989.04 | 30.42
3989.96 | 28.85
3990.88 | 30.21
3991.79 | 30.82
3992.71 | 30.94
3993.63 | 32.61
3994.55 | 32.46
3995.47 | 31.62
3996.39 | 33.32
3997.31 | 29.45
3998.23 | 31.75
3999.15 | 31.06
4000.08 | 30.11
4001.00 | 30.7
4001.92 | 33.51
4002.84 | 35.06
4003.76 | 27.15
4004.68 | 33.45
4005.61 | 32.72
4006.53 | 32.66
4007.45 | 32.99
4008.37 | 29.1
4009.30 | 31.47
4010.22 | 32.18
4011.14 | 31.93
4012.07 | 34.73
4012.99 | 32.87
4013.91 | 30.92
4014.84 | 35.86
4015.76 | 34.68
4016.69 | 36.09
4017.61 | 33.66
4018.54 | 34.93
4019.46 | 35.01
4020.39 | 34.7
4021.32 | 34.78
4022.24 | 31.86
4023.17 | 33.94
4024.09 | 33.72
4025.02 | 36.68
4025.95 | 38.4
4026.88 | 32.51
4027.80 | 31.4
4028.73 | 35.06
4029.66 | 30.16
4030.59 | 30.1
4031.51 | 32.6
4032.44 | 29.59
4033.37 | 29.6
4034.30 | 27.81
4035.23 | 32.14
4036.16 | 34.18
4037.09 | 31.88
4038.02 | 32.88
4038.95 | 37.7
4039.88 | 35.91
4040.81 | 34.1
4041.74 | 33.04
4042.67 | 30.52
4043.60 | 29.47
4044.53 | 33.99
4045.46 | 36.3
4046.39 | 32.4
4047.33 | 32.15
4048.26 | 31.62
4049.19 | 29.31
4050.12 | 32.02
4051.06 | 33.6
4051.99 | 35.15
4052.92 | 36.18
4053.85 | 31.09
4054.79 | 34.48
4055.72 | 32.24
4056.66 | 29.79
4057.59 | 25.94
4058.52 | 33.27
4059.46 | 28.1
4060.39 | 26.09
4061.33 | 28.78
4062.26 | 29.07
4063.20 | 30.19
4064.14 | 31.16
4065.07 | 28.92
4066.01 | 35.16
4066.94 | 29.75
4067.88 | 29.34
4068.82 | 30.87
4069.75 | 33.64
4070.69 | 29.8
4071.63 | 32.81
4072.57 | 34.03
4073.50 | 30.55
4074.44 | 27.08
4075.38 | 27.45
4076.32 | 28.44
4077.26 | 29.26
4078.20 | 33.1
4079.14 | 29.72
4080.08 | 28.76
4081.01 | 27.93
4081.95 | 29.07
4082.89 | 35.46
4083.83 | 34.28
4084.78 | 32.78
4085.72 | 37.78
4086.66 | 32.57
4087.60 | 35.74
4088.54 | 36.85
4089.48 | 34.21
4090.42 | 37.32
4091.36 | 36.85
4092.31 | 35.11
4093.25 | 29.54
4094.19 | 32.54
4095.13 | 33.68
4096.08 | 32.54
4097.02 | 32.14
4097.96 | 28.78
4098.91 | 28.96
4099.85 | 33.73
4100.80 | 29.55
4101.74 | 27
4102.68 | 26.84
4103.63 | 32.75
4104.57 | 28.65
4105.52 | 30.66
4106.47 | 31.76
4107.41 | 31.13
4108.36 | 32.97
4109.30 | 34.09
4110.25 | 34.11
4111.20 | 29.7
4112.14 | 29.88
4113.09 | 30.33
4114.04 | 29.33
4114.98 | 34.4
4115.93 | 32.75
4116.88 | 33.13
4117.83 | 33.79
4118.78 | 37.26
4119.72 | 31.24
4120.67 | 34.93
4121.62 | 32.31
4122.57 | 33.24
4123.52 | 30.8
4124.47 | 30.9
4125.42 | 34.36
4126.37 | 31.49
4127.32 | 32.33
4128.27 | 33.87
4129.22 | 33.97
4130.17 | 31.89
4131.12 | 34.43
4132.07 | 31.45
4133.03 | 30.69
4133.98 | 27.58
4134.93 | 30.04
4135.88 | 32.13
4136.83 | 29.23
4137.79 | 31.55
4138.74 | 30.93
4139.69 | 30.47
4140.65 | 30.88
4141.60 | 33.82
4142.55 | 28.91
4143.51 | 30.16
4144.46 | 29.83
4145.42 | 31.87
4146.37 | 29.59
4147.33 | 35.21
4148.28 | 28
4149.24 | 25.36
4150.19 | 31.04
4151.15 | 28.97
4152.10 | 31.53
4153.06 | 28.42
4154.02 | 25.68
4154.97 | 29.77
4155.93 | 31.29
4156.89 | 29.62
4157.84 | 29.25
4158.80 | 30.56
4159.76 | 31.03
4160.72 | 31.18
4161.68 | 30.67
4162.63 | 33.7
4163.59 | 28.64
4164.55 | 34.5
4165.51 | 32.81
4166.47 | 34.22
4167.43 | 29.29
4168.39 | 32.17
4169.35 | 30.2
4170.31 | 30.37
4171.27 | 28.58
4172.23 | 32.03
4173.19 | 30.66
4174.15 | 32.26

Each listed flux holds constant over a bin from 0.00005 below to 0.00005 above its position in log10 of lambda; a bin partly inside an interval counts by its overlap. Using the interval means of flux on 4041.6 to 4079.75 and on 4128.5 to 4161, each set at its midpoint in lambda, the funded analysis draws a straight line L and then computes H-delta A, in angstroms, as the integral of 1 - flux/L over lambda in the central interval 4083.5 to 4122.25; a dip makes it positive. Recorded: -2.2 angstroms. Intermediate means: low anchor 31.1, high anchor 30.5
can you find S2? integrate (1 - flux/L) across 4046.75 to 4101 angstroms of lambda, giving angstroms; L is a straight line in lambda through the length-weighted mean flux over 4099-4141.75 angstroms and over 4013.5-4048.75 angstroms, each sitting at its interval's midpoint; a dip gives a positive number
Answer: 1.3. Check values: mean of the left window 33.2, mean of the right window 31.7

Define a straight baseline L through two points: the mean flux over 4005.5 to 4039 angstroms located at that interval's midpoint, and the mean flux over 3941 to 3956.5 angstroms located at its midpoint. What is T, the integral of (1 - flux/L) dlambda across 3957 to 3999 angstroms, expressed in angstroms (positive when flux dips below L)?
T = 4.4 angstroms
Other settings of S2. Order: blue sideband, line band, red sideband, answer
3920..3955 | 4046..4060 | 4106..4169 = -3.7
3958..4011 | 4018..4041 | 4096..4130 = -4.8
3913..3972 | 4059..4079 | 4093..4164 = -2.4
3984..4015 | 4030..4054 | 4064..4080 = -1.3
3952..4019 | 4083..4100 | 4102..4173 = -2.3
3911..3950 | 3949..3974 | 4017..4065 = 3.8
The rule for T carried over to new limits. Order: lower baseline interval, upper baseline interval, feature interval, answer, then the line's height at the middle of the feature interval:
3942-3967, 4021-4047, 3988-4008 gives -3.2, 27.2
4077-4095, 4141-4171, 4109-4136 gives -0.4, 31.8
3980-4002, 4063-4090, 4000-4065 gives -3.1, 30.9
